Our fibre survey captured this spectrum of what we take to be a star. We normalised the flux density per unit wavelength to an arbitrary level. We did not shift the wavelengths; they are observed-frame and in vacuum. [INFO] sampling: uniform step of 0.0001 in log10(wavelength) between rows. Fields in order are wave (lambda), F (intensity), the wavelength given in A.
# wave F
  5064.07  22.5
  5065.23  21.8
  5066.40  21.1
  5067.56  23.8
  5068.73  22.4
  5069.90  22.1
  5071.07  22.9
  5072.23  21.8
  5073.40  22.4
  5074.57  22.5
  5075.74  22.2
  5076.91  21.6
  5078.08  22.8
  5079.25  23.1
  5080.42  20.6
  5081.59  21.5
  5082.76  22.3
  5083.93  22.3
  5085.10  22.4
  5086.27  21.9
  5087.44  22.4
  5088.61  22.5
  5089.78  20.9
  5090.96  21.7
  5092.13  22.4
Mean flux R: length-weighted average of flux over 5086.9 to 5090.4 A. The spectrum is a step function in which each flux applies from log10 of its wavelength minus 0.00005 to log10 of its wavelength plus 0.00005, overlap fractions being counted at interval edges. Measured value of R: 21.9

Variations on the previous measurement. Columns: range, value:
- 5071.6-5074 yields 22.2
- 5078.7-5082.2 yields 21.7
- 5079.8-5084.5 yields 21.7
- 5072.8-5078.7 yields 22.3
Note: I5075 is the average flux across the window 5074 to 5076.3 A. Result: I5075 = 22.3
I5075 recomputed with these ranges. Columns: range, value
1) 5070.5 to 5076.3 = 22.4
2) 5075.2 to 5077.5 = 21.9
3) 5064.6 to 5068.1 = 22.3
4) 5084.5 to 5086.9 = 22.2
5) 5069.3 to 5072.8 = 22.3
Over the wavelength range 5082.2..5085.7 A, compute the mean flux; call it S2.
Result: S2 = 22.3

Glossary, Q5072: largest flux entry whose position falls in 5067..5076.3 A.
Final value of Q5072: 23.8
